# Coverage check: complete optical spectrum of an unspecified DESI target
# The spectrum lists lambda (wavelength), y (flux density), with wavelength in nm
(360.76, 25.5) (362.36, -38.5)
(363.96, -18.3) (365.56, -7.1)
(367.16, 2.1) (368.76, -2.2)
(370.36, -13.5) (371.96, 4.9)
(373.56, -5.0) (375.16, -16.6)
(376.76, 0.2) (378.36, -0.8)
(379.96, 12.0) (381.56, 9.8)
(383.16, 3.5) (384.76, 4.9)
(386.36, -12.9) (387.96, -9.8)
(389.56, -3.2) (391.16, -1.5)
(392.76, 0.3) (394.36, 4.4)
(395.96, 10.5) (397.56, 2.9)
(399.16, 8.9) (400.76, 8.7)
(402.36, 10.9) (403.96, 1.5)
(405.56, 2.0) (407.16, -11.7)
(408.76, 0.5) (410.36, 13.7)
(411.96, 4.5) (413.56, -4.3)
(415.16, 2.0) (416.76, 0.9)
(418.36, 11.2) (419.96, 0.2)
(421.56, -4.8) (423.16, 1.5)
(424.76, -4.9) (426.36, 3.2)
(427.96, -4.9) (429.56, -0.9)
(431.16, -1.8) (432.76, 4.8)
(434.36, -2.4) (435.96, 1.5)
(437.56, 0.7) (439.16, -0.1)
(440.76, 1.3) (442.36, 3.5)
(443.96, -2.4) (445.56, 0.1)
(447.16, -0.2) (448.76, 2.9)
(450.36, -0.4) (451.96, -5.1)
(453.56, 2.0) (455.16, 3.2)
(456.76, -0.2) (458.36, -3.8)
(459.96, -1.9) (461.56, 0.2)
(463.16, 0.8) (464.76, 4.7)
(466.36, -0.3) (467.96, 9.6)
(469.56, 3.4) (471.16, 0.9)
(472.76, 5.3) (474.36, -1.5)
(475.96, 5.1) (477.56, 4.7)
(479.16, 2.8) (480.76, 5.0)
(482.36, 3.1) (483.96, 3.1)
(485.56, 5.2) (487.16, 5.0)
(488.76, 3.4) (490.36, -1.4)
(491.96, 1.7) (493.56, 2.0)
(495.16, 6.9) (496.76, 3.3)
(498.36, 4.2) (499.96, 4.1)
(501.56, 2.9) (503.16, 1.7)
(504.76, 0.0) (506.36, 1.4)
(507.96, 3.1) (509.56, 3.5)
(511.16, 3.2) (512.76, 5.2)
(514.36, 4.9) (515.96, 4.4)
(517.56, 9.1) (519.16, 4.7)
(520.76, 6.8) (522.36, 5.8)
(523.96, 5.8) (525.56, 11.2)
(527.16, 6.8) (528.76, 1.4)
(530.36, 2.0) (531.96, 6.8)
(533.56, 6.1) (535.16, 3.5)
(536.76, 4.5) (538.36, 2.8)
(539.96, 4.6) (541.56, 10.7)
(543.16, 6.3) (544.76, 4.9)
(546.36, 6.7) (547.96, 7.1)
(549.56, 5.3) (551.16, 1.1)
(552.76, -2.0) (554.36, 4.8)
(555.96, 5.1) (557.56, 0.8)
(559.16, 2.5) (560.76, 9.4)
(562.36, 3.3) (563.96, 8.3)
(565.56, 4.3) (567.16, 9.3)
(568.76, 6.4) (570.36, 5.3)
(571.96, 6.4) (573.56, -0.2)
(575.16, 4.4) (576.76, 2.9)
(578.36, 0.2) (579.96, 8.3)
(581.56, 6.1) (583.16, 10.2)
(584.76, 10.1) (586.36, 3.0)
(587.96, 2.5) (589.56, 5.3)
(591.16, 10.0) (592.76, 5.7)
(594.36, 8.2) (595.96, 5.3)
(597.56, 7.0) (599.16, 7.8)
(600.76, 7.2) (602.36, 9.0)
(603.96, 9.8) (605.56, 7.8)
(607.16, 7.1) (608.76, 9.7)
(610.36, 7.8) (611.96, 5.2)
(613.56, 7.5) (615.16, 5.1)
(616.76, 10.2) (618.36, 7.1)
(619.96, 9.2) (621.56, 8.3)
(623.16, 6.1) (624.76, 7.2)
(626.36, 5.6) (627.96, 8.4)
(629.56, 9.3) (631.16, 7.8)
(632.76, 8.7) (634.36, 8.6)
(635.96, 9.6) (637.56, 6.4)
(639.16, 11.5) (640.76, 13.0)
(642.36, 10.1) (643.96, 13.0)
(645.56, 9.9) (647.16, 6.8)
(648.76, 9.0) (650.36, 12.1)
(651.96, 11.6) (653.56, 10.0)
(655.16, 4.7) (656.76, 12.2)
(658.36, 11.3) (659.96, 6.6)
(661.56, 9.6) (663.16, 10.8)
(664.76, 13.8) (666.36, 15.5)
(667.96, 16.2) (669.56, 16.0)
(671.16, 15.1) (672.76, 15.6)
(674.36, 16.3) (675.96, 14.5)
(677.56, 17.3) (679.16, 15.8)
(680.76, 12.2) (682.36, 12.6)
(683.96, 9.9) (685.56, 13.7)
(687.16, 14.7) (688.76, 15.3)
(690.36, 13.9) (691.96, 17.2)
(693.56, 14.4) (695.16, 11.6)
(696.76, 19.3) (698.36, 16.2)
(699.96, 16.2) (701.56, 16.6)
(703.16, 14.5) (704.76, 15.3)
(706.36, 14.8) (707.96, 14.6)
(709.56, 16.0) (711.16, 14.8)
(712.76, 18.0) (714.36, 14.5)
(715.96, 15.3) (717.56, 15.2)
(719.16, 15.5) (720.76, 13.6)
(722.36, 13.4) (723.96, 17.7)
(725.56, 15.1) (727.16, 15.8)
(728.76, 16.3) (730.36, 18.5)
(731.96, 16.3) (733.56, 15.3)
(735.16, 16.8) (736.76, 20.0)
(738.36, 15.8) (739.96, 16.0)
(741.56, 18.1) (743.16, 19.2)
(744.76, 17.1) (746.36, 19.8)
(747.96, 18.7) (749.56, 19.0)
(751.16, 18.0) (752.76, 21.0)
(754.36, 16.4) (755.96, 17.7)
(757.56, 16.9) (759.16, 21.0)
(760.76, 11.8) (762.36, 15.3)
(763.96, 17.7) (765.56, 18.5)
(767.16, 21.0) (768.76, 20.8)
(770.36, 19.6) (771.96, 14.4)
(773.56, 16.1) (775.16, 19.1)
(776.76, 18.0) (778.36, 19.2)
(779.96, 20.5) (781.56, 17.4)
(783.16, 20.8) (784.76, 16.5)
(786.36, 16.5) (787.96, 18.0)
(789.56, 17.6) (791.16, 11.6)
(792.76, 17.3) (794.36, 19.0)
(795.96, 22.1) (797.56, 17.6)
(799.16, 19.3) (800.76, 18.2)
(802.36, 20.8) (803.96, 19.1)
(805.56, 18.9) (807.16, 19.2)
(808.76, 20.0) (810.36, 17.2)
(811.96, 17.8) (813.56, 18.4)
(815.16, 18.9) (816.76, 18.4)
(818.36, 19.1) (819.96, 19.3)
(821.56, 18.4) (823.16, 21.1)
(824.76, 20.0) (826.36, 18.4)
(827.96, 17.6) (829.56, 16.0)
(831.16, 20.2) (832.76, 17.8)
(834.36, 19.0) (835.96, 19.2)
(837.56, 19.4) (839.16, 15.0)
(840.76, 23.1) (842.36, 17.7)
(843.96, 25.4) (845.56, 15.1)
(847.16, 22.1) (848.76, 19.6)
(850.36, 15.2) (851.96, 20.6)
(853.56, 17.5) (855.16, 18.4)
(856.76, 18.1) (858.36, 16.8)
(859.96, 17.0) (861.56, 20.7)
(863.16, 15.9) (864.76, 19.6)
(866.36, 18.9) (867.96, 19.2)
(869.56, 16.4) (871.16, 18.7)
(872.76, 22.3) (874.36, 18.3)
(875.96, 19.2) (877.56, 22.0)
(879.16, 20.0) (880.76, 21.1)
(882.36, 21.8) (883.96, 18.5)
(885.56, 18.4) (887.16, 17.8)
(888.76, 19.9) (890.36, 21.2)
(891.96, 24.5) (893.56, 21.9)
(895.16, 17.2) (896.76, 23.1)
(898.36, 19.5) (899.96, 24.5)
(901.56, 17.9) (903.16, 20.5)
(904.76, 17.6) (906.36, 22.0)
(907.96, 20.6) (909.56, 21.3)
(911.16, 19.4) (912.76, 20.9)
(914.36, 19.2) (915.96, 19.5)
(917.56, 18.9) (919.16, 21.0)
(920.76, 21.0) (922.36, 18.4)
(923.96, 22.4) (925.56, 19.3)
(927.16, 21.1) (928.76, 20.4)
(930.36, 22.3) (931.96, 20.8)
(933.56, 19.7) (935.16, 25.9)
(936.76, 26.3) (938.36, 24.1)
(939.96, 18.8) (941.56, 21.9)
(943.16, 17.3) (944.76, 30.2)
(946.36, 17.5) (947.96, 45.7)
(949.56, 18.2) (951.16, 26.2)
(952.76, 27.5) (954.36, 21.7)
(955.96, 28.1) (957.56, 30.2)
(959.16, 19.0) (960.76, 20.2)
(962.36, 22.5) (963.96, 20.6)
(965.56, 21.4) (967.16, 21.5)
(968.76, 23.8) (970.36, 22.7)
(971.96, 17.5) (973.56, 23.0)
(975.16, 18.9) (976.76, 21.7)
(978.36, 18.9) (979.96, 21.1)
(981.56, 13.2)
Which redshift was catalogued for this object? 0.664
